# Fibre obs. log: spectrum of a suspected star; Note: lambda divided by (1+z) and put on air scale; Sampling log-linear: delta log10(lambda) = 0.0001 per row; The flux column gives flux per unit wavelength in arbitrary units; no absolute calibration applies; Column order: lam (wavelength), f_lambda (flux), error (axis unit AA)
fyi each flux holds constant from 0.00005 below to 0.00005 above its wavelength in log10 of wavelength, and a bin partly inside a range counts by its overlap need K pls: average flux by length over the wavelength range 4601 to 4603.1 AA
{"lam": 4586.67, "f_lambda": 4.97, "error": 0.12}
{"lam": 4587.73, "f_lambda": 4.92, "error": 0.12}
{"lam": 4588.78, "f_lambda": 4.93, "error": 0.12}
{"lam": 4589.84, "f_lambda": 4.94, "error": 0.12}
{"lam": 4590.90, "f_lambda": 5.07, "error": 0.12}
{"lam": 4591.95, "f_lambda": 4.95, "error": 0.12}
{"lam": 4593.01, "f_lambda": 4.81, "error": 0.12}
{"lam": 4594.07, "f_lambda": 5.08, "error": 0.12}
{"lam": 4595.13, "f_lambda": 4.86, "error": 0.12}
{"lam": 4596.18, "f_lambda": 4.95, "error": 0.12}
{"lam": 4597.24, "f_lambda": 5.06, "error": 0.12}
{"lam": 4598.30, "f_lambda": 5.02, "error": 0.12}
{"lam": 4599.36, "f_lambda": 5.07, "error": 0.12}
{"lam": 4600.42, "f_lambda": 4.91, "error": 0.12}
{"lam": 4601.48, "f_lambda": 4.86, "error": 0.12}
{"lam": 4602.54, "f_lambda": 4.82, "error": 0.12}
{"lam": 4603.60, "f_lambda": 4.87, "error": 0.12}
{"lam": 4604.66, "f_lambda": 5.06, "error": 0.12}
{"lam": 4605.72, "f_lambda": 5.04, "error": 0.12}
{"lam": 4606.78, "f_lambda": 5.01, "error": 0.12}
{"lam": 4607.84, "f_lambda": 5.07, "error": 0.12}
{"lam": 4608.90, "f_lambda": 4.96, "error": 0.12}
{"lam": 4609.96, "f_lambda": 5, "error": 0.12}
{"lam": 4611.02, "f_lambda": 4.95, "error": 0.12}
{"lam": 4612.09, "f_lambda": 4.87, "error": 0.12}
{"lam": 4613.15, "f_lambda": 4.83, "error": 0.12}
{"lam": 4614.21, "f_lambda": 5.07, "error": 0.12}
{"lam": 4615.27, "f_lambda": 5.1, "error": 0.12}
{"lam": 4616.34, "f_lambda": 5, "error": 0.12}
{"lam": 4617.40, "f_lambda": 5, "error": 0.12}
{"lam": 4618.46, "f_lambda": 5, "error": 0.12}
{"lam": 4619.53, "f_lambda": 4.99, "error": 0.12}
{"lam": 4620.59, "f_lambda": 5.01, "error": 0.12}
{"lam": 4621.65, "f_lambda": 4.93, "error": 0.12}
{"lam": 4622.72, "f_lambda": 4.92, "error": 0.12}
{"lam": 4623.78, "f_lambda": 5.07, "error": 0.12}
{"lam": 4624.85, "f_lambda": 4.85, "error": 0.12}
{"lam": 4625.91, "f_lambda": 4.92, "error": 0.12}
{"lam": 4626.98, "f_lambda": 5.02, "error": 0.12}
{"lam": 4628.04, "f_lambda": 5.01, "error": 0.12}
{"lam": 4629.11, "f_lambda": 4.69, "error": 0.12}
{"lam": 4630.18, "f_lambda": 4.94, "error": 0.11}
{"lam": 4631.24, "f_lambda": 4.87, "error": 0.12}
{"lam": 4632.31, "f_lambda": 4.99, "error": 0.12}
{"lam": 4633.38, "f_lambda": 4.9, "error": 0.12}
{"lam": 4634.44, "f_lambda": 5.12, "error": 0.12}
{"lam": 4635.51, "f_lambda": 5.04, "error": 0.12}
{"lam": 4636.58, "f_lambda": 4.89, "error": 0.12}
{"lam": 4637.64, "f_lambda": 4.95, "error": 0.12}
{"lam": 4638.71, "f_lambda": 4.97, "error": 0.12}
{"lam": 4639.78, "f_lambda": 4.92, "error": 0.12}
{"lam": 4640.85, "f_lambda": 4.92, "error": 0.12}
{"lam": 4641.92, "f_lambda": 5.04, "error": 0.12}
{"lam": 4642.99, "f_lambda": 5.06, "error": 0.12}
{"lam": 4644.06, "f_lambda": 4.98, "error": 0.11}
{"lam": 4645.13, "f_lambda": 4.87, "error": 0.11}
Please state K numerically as 4.84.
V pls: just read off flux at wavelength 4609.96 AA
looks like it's 5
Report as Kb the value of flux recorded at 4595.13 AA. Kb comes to 4.86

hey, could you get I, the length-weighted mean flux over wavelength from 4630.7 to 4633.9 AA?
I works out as 4.92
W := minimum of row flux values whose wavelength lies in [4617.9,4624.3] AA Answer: 4.92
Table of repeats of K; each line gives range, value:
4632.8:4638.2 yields 4.98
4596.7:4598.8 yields 5.03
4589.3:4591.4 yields 4.99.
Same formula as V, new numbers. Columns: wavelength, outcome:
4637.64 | 4.95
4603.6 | 4.87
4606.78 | 5.01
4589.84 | 4.94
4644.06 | 4.98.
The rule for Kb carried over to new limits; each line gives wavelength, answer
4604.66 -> 5.06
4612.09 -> 4.87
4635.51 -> 5.04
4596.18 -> 4.95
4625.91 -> 4.92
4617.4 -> 5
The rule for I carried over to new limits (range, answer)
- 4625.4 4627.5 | 4.96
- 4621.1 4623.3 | 4.94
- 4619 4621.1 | 5.01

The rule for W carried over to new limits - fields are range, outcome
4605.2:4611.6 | 4.95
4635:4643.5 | 4.89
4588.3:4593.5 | 4.81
